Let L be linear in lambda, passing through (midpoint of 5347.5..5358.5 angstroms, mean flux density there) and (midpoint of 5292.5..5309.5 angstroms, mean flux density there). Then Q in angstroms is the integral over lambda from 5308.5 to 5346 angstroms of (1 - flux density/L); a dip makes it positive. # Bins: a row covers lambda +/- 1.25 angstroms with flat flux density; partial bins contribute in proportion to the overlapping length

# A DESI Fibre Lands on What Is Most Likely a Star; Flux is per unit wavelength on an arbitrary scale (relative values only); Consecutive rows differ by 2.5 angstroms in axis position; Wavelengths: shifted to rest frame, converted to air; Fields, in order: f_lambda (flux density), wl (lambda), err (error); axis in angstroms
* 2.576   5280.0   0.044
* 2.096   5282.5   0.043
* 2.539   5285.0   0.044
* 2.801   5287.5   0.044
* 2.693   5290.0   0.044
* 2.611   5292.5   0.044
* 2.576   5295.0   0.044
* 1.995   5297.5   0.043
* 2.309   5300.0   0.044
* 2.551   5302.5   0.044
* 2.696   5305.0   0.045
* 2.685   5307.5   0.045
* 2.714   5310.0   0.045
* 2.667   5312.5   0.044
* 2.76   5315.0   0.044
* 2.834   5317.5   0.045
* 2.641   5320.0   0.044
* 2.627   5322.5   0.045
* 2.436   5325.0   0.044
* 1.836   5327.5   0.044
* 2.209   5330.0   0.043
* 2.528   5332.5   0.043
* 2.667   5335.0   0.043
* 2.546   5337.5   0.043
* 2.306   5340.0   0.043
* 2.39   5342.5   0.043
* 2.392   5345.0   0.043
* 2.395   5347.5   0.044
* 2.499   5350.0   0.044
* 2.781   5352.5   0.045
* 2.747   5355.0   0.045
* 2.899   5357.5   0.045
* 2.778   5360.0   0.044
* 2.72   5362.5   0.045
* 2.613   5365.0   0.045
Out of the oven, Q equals 1.2 angstroms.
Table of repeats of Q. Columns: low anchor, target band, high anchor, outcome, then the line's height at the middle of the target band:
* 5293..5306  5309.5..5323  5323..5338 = -1.7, 2.4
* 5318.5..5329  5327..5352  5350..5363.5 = 1.6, 2.57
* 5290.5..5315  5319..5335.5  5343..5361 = 1.2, 2.59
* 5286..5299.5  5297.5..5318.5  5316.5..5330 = -1.1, 2.48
